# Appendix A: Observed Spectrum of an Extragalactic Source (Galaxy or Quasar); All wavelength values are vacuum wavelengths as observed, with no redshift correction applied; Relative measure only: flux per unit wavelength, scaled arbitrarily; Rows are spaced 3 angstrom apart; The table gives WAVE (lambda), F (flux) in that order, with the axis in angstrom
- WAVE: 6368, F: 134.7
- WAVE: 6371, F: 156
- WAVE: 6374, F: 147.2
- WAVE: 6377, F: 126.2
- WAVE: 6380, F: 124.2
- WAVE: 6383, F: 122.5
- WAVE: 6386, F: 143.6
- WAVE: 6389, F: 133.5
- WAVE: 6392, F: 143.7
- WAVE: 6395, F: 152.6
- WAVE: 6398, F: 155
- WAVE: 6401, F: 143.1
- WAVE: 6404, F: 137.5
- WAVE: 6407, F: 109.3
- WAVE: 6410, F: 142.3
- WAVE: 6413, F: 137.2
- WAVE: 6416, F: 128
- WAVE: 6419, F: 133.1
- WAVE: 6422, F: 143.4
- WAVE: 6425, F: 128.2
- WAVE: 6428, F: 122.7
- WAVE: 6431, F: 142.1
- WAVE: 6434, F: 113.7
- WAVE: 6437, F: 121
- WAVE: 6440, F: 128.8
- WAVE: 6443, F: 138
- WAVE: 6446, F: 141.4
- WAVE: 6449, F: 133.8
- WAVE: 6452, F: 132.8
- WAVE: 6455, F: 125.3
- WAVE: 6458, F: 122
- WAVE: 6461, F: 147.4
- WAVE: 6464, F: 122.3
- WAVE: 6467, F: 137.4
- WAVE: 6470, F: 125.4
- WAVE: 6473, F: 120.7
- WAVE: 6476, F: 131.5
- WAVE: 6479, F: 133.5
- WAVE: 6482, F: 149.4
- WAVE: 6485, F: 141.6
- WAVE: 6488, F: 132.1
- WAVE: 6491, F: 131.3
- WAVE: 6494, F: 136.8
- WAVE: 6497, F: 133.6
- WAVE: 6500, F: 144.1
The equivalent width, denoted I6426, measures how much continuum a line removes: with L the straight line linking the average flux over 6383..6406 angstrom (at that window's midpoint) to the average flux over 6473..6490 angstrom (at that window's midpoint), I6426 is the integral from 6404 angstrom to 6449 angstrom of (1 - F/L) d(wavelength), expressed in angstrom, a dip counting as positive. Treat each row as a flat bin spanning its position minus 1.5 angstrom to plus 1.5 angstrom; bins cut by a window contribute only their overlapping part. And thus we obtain 2.8 angstrom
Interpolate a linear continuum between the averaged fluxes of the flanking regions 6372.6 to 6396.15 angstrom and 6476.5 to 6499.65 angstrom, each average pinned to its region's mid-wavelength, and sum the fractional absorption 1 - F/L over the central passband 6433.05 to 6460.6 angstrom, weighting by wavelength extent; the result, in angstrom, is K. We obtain 1.4 angstrom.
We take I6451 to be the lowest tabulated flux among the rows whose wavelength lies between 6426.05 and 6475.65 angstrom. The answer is 113.7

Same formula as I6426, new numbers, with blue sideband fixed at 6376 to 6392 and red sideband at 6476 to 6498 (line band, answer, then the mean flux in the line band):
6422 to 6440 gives 0.9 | 127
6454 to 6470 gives 0.6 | 131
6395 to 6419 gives -0.8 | 137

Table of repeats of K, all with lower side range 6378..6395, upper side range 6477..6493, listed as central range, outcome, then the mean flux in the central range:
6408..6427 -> 0.2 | 134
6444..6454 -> 0.1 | 136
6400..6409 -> 0.4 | 130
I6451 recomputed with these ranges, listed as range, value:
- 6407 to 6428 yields 109.3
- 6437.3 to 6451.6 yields 128.8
